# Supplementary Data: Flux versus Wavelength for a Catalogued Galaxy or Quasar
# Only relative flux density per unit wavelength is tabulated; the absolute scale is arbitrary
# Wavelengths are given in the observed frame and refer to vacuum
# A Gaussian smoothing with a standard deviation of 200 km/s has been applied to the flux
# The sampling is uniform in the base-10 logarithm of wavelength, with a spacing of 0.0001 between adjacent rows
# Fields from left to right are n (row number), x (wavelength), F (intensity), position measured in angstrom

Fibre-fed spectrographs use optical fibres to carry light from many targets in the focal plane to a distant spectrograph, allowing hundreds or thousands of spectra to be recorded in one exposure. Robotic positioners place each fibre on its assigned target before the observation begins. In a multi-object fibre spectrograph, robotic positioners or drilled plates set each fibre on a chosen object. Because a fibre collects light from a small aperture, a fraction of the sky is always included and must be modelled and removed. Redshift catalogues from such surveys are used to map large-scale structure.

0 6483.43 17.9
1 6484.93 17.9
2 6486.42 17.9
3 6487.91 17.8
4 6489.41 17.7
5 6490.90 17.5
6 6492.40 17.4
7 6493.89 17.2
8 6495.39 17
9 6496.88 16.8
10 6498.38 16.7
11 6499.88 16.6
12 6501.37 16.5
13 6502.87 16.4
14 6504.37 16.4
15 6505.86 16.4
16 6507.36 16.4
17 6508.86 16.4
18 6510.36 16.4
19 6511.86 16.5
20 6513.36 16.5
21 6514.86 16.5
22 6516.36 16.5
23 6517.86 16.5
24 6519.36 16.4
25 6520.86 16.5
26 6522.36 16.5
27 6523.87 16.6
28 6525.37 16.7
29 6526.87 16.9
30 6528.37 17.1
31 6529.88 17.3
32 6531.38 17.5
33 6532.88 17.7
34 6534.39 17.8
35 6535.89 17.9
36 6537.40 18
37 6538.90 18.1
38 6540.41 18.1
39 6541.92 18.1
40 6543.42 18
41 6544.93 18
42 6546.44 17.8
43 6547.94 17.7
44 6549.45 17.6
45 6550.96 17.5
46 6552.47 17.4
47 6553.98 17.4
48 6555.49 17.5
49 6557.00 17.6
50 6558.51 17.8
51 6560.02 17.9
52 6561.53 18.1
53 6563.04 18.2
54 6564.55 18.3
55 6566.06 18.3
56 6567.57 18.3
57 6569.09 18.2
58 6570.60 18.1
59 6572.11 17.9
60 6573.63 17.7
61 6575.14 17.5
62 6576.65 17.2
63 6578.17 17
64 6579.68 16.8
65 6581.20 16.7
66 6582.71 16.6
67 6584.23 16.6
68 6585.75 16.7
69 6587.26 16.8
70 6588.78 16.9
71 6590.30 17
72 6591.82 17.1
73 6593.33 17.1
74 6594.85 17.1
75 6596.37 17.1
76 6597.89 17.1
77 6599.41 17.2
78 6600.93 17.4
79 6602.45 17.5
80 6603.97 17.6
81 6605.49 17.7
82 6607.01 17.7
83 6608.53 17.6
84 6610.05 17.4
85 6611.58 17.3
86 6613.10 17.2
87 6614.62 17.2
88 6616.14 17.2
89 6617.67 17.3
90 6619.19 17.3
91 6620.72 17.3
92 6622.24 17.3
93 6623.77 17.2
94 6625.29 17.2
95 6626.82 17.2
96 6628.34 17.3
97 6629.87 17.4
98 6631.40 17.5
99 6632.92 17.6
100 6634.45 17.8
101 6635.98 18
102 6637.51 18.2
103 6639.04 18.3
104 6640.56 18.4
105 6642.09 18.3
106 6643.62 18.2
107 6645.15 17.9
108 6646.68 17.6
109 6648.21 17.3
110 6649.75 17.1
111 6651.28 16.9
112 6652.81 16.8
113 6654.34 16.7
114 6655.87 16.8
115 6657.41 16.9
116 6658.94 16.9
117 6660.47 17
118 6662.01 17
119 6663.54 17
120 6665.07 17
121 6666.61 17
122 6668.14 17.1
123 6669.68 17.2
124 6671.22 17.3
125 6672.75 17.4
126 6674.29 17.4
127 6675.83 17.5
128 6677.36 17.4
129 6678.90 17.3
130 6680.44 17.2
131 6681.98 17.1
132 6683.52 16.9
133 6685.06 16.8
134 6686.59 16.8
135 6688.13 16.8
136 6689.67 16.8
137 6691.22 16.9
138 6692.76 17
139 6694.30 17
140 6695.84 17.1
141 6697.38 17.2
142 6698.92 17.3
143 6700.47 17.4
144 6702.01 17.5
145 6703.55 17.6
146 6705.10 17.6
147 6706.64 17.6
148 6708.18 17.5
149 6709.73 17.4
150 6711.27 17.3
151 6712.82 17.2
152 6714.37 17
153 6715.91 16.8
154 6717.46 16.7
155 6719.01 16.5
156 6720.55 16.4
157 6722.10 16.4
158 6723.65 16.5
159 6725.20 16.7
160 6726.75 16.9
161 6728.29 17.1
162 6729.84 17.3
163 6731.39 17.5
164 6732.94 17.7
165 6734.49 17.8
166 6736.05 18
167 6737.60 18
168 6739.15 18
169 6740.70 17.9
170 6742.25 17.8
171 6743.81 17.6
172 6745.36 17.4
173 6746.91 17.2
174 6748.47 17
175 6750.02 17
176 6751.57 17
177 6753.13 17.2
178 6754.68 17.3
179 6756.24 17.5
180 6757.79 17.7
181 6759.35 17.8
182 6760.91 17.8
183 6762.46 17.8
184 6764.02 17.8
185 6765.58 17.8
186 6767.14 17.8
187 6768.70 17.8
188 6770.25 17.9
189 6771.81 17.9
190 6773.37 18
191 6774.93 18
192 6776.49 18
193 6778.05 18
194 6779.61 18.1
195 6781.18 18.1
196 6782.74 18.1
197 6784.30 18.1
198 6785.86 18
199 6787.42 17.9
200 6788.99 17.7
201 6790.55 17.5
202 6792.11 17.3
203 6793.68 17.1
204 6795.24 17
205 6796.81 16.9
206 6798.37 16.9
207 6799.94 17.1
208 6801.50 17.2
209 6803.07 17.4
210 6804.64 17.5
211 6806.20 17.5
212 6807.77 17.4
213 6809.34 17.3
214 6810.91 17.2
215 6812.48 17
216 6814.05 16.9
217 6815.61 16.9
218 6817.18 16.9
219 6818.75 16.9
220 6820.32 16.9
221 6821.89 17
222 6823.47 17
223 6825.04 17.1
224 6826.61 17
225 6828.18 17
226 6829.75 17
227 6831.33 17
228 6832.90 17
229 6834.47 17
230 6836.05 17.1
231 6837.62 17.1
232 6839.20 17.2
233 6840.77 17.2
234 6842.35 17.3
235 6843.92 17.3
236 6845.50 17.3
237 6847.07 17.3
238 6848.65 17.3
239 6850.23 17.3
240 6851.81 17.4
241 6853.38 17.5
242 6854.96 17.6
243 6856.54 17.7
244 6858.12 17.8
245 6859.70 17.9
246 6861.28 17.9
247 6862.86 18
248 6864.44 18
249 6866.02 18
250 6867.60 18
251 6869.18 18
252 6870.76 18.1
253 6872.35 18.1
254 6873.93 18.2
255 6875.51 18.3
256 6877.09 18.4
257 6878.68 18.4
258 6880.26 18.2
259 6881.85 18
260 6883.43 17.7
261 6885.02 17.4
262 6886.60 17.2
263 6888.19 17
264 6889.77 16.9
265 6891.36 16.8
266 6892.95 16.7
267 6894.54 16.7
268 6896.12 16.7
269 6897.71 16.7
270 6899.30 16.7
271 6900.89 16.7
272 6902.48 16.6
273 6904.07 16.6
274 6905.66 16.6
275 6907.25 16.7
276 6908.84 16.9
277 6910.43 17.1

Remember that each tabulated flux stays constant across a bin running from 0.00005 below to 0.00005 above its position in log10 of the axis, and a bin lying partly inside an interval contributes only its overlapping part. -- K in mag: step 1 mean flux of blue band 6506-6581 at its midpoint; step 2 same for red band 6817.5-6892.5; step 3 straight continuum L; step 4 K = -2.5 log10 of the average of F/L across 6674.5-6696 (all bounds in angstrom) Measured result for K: 0.02 mag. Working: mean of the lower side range 17.4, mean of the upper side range 17.5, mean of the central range 17.1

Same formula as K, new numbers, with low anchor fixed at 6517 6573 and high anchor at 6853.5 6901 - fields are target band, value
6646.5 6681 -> 0.03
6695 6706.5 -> 0.01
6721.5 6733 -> 0.04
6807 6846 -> 0.03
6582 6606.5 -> 0.03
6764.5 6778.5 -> -0.02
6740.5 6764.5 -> 0.01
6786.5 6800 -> 0.02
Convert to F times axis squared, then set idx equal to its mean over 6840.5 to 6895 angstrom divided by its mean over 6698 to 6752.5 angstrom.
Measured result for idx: 1.1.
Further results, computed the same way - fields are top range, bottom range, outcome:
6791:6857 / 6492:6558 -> 1.10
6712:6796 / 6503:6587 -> 1.08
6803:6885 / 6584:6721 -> 1.07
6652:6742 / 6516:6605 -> 1.03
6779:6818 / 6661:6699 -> 1.05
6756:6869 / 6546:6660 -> 1.07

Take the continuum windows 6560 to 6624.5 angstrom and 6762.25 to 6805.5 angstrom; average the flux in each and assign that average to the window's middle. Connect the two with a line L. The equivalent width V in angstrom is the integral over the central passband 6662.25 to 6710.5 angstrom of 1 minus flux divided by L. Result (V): 0.9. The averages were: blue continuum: 17.4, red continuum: 17.7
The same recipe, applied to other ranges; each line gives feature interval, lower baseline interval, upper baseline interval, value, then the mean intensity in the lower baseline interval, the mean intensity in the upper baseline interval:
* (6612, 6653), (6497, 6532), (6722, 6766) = -1.17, 16.6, 17.4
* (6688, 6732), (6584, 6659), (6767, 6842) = 0.73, 17.4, 17.4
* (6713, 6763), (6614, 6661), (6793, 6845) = -0.12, 17.4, 17.1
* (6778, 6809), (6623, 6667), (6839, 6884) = 0.24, 17.4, 17.8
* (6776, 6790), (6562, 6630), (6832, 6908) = -0.48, 17.4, 17.4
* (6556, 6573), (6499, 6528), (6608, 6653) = -1.10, 16.5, 17.5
